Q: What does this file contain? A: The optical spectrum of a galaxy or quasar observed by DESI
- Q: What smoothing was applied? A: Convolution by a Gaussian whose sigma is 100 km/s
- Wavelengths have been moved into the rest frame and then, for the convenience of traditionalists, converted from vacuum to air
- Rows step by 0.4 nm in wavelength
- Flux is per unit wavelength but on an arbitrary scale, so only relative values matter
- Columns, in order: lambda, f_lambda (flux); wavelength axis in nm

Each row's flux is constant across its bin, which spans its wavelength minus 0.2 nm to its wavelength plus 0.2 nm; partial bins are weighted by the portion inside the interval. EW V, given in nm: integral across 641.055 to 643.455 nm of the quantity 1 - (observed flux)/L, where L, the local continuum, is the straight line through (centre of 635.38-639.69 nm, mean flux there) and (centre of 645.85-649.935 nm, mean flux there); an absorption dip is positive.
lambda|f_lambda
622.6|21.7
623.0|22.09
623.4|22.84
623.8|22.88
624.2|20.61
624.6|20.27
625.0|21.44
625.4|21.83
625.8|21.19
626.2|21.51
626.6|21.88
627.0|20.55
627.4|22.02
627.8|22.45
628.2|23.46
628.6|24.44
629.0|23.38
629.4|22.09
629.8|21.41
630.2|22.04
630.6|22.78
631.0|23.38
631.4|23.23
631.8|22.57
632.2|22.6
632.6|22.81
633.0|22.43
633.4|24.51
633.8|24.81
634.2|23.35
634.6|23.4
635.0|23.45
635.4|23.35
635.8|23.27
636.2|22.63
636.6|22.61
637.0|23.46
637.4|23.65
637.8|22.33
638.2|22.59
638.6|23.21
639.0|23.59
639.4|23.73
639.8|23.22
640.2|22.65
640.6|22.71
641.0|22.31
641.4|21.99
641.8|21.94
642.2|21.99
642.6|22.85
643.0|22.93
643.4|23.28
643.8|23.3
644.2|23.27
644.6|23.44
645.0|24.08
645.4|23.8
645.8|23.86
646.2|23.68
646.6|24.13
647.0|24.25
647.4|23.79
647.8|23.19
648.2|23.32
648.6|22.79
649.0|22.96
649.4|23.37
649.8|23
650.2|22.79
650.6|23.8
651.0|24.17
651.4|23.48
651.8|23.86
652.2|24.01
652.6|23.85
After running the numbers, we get 0.09 nm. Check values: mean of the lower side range 23.1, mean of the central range 22.4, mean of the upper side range 23.5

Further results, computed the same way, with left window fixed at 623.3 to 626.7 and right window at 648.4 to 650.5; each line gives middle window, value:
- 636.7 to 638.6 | -0.059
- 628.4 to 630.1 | -0.076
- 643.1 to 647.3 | -0.171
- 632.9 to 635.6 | -0.189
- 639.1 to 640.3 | -0.045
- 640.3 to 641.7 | 0.012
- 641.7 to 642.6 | 0.017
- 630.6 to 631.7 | -0.061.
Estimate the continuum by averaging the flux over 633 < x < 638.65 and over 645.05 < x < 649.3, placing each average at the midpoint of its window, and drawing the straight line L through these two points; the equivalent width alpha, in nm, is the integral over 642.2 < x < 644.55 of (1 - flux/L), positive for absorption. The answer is 0.04 nm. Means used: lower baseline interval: 23.3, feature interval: 23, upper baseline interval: 23.6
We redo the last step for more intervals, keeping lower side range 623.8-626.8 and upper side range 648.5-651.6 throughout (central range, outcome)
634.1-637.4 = -0.15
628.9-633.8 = -0.23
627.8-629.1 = -0.12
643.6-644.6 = -0.02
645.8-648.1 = -0.07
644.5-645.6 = -0.04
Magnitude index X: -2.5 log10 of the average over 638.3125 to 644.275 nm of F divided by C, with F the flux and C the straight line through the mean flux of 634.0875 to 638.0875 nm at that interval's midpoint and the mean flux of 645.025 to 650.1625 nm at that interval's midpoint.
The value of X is 0.02 mag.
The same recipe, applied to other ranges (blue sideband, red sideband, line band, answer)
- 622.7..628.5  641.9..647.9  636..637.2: -0.007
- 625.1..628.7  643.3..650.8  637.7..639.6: -0.011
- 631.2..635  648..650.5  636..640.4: 0.008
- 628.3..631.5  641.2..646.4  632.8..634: -0.046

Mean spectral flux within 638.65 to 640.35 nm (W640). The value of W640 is 23.3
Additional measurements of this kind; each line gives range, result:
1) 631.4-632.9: 22.7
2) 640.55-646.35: 23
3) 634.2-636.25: 23.3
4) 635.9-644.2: 22.9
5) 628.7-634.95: 23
